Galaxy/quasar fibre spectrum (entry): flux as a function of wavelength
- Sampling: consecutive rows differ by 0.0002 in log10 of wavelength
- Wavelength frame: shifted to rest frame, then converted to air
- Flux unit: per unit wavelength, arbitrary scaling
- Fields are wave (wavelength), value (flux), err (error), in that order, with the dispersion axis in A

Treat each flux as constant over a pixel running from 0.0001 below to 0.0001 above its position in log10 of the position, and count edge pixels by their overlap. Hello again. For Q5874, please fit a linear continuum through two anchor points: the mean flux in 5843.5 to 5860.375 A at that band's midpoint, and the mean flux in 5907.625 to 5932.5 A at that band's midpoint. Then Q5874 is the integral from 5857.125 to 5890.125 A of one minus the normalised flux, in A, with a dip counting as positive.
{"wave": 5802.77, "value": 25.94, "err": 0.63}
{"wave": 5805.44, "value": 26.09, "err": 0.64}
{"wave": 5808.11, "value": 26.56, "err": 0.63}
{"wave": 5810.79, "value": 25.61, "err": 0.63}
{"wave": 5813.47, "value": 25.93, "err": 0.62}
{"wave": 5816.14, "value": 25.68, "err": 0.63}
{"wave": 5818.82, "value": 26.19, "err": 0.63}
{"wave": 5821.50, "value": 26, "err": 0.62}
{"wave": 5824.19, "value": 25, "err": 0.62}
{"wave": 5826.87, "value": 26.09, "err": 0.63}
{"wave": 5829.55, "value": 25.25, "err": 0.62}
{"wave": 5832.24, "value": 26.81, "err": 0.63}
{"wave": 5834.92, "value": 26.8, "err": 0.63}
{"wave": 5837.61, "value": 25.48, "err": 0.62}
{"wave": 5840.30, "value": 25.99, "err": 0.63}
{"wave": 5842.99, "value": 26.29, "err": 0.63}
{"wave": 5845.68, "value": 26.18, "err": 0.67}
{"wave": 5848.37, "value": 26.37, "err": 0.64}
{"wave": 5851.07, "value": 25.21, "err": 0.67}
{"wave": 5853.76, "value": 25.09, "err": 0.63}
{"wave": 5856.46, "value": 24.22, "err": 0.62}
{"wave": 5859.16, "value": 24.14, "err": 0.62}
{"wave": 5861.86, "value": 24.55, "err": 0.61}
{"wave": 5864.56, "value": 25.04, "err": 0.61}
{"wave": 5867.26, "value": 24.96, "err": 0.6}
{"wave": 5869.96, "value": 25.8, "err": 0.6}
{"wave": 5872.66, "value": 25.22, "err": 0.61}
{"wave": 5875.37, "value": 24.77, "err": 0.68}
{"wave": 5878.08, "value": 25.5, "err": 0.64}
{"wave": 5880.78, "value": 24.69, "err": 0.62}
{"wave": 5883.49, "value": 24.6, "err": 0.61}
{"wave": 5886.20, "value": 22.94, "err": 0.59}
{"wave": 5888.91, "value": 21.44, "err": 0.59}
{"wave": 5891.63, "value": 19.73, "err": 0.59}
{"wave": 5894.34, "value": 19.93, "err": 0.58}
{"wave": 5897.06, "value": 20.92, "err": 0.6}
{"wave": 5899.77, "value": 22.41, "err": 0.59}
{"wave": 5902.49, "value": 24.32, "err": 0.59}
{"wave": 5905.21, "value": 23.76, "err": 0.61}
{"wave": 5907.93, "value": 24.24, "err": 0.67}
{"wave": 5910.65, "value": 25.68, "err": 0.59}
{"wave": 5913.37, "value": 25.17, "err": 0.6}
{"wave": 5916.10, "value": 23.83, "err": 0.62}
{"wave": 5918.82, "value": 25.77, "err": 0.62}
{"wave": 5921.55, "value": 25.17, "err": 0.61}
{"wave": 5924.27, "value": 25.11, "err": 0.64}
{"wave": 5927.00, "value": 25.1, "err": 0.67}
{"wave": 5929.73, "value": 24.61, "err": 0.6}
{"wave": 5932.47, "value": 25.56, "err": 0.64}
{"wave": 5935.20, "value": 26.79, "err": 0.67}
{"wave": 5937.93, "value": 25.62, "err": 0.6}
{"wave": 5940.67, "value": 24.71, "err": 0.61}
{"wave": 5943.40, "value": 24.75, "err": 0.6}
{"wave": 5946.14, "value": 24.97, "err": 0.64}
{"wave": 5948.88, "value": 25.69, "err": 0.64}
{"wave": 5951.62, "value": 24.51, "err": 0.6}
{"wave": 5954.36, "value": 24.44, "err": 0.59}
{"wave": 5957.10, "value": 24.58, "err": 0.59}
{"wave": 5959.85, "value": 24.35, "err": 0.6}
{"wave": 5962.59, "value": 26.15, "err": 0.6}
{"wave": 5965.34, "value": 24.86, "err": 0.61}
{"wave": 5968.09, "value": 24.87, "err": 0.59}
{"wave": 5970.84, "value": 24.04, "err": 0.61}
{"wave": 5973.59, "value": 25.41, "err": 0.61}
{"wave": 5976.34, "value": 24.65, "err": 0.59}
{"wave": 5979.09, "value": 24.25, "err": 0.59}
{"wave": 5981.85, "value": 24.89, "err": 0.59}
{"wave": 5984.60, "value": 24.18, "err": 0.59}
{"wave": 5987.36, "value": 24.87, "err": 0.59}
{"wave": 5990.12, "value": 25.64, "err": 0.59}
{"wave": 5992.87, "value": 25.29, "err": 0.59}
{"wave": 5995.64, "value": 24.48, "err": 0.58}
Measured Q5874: 0.9 A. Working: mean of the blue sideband 25.3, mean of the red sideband 25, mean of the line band 24.5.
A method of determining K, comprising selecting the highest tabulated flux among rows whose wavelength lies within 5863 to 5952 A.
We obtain 26.79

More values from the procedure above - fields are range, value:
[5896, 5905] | 24.32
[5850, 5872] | 25.8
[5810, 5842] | 26.81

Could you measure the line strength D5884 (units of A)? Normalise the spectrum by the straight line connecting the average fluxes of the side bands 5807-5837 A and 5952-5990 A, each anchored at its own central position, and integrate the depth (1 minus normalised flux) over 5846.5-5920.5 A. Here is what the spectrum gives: 4.0 A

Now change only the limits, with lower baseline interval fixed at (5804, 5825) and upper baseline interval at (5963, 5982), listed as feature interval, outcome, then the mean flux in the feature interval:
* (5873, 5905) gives 3.1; 22.9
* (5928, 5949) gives -0.3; 25.3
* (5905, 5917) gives 0.3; 24.6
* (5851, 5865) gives 0.5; 24.6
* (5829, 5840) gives -0.2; 26.1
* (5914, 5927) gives 0.1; 25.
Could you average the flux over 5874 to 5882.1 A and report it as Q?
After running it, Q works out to 25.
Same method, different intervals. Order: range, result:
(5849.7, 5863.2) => 24.6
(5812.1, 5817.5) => 25.8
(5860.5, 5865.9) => 24.8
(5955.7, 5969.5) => 25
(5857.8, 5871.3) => 24.9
